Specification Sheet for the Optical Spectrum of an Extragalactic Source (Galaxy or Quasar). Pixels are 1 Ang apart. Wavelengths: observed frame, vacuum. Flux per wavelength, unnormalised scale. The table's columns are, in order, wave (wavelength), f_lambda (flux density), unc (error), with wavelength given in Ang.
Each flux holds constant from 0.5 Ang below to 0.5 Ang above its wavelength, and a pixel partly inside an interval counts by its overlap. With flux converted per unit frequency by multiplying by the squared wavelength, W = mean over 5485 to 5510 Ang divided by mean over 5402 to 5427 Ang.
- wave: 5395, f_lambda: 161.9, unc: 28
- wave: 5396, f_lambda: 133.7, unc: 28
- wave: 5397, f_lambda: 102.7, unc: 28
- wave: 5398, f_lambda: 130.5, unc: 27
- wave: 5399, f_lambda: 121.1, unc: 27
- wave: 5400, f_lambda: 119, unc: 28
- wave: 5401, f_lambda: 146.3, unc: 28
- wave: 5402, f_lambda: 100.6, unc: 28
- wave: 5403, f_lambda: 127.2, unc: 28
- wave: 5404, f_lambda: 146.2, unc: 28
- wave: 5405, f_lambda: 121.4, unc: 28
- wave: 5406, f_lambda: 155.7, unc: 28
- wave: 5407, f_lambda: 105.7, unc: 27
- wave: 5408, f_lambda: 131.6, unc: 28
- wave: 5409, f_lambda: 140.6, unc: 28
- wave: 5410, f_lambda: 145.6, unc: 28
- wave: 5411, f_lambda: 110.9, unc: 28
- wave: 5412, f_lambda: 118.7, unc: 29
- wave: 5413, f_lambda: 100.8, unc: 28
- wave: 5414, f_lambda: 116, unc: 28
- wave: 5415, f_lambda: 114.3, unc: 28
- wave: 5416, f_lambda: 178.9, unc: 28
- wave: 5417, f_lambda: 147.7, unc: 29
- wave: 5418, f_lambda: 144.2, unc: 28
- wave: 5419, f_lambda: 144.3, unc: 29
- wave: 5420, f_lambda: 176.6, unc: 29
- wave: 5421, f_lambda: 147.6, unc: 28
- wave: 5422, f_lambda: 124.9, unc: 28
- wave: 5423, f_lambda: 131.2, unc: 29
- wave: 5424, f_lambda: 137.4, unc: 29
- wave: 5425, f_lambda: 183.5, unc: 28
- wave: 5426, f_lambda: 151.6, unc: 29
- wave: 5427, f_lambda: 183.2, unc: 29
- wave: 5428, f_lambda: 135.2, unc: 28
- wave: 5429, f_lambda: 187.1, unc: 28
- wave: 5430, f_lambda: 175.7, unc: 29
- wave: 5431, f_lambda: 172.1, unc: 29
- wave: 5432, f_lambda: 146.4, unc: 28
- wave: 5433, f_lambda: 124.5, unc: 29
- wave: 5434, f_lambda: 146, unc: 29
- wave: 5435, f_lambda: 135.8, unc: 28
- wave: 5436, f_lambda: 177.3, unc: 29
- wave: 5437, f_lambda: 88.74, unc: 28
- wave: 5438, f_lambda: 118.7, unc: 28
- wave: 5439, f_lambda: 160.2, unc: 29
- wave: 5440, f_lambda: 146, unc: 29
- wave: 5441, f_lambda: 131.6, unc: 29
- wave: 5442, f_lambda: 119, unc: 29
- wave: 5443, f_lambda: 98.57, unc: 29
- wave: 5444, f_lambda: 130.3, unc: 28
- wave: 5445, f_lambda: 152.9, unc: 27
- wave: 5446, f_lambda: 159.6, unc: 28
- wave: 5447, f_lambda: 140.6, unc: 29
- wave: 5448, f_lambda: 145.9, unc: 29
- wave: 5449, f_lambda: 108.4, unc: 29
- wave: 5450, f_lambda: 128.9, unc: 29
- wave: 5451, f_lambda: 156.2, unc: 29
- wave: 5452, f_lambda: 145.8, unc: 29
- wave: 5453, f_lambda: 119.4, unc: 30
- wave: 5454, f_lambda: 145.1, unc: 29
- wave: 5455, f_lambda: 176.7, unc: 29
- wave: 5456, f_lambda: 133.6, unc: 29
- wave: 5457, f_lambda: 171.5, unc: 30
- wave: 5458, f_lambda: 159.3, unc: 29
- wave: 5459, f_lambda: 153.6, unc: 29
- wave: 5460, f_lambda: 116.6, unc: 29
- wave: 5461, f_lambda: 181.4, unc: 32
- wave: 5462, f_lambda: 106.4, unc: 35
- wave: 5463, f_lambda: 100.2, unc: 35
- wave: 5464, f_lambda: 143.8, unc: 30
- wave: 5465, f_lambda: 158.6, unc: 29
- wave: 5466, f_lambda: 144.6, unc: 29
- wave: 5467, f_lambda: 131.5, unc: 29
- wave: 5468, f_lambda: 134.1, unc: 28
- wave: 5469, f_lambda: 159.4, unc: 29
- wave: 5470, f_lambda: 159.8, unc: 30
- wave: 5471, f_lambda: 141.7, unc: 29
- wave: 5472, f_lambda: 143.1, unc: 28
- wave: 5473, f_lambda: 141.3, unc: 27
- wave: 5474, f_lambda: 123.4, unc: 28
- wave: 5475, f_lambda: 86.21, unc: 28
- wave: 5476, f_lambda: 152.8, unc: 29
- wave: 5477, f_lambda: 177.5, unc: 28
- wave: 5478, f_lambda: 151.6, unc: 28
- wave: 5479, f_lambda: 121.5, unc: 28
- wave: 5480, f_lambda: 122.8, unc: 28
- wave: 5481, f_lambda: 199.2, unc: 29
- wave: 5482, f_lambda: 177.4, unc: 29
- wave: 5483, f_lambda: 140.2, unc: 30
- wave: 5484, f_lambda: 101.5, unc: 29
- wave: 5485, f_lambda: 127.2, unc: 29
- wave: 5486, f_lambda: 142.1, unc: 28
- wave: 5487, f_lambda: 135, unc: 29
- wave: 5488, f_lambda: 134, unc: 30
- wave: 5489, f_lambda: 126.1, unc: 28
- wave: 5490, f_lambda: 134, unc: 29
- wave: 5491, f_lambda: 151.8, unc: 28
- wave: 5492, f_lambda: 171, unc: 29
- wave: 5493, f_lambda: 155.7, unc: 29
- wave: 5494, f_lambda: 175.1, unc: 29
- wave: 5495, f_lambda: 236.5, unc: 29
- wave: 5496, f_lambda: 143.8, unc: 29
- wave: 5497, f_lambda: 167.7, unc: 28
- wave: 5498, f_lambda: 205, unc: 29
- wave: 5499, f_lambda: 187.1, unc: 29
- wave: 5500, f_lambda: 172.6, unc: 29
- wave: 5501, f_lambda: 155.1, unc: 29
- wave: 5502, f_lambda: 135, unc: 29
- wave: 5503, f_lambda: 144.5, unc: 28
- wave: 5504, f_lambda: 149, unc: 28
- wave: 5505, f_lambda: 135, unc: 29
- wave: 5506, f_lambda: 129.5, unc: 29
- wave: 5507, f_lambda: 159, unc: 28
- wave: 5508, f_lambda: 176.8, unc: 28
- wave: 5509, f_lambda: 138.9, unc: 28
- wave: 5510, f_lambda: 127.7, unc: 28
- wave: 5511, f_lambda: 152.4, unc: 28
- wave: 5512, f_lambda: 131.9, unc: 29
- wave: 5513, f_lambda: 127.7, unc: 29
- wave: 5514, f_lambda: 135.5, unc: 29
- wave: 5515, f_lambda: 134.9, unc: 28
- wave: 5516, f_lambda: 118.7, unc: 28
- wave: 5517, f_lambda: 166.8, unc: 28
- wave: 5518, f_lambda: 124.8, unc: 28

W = 1.16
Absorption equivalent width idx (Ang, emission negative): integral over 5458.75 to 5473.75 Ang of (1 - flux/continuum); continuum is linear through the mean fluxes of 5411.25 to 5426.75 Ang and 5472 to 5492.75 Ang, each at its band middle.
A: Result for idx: 0.1 Ang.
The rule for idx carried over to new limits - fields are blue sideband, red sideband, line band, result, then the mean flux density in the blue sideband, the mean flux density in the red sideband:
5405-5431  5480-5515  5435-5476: 2.45 Ang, 144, 152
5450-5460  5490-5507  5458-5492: 3.08 Ang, 148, 162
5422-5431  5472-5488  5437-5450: 1.76 Ang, 159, 140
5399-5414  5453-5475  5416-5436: -3.38 Ang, 126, 142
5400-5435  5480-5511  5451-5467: 0.46 Ang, 141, 154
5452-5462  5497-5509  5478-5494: 1.12 Ang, 148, 158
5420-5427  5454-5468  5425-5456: 0.80 Ang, 151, 144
